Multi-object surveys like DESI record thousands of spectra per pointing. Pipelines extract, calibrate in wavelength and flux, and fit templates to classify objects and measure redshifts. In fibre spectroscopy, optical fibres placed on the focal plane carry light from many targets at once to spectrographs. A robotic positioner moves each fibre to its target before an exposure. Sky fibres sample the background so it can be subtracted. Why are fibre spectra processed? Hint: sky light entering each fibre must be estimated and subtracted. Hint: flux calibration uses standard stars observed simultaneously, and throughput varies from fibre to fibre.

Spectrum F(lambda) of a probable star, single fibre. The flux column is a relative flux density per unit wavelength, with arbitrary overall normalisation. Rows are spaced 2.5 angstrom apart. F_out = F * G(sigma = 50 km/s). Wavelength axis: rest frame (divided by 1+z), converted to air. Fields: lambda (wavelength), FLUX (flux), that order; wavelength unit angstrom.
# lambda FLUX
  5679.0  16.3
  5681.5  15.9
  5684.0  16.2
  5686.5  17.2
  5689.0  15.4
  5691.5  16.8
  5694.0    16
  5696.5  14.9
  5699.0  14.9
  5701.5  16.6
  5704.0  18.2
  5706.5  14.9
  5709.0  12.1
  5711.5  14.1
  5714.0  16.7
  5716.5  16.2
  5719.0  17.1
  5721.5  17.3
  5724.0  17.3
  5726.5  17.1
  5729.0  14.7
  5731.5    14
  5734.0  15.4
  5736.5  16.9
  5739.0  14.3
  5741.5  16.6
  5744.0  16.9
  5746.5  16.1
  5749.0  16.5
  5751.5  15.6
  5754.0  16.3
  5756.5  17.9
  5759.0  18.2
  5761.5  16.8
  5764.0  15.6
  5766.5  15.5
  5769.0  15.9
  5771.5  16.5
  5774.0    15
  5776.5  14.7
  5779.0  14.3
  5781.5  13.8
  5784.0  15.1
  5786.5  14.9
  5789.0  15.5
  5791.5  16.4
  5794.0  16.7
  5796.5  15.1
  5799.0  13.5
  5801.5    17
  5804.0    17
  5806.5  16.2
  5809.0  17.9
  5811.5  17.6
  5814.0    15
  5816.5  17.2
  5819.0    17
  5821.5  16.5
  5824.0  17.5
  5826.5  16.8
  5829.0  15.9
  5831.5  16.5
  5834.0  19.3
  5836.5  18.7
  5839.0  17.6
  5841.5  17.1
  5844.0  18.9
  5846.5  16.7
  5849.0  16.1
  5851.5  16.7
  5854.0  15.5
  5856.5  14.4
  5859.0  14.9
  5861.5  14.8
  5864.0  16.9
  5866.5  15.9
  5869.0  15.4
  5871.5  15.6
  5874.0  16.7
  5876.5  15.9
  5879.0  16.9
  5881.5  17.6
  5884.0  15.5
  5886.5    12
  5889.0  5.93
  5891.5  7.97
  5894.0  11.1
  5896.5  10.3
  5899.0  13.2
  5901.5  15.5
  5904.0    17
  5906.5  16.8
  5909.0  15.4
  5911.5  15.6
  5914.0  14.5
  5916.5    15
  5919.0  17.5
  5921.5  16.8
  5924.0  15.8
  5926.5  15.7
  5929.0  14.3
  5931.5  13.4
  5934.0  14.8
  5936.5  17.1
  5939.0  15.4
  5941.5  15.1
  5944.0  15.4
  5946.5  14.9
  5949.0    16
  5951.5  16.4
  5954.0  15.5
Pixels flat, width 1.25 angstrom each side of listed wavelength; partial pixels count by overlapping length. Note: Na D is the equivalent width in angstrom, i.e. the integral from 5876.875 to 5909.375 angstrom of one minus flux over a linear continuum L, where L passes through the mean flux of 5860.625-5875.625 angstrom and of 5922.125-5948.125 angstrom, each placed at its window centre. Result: 4.5 angstrom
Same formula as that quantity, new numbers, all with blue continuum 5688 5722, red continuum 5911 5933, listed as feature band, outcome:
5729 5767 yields -1.1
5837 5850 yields -1.6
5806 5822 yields -1.3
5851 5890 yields 1.0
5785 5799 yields 0.1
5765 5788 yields 0.8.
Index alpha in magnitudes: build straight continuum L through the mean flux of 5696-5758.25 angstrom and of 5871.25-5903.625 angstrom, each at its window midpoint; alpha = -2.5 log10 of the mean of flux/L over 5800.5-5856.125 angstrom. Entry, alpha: -0.18 mag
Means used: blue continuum 16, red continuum 13.4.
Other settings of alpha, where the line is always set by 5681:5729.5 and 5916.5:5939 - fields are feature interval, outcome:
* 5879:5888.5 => 0.08 mag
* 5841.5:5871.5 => -0.02 mag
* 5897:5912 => 0.02 mag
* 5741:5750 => -0.04 mag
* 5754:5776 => -0.03 mag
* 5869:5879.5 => -0.03 mag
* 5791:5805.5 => -0.01 mag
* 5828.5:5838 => -0.13 mag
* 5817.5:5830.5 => -0.06 mag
